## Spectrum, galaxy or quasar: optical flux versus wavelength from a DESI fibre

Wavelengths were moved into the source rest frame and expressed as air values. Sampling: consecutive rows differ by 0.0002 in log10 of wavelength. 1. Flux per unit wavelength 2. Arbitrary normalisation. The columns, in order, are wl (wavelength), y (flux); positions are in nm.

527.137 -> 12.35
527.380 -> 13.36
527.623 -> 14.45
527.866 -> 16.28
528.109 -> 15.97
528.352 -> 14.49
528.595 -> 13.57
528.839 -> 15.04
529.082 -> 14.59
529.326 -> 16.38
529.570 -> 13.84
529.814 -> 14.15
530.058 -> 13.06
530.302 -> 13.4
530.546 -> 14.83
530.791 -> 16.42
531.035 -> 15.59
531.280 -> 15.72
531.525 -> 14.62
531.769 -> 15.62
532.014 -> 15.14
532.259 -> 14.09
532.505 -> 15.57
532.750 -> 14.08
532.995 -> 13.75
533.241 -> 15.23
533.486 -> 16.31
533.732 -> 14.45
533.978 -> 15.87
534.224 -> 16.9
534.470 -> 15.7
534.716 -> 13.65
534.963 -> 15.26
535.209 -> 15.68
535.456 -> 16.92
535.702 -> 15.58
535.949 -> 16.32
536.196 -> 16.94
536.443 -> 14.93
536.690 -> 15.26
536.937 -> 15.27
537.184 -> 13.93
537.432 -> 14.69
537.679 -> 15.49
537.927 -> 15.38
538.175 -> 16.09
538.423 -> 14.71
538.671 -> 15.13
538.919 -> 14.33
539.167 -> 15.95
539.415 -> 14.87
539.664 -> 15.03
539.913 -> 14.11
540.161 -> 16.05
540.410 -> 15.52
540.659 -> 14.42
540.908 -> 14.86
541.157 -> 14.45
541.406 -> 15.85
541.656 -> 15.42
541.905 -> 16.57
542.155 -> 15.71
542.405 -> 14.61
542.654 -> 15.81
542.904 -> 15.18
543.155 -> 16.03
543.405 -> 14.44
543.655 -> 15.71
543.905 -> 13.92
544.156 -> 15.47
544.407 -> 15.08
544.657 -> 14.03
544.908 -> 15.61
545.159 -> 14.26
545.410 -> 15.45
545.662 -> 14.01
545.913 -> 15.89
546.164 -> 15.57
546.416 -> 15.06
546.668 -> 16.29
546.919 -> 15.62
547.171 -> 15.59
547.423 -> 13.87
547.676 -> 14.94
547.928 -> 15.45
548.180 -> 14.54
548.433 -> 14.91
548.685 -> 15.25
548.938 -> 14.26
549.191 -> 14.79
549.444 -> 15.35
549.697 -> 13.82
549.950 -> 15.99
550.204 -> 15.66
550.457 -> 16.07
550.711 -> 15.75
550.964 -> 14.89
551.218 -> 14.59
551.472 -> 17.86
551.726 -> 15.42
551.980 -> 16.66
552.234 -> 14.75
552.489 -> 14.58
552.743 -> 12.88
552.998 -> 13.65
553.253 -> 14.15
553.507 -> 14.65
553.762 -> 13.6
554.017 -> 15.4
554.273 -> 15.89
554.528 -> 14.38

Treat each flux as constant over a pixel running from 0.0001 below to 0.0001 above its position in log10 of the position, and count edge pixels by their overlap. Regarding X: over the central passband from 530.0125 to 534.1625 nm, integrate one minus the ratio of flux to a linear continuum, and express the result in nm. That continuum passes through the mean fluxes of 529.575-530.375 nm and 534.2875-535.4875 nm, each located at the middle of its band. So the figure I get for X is -0.18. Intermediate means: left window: 13.6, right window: 15.4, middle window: 15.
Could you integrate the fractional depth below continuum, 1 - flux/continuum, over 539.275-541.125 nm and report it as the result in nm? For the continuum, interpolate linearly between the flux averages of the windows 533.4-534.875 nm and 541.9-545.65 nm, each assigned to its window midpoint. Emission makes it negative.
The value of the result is 0.03 nm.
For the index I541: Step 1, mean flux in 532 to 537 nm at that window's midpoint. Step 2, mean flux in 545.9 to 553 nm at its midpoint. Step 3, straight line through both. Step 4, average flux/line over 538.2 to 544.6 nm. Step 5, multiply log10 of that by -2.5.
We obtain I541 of 0.008 mag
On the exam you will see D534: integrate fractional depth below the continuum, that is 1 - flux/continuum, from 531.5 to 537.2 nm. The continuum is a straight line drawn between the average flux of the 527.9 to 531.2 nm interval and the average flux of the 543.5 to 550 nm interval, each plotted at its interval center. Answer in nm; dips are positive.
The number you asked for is -0.19 nm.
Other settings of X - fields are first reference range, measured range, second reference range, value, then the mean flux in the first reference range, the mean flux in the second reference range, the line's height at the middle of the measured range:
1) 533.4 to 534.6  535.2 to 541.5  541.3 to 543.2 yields 0.17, 15.8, 15.6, 15.7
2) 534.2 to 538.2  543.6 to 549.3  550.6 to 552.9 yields 0.11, 15.5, 15.2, 15.3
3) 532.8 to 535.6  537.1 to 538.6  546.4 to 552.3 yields 0.03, 15.4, 15.3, 15.4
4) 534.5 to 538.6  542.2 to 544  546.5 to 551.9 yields 0.02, 15.4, 15.3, 15.3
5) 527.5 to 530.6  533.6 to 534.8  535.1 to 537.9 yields -0.01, 14.6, 15.5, 15.3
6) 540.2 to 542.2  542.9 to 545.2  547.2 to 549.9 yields 0.02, 15.4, 14.8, 15.1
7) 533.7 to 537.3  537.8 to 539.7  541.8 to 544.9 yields 0.03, 15.5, 15.2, 15.4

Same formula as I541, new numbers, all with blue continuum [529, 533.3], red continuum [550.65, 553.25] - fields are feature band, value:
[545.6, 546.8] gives -0.03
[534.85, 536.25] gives -0.09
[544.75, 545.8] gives 0.01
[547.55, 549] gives 0.00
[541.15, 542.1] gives -0.06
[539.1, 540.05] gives 0.00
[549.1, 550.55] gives -0.02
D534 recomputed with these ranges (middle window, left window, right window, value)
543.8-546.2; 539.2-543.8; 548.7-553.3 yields 0.04 nm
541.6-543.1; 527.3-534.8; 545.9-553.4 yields -0.05 nm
